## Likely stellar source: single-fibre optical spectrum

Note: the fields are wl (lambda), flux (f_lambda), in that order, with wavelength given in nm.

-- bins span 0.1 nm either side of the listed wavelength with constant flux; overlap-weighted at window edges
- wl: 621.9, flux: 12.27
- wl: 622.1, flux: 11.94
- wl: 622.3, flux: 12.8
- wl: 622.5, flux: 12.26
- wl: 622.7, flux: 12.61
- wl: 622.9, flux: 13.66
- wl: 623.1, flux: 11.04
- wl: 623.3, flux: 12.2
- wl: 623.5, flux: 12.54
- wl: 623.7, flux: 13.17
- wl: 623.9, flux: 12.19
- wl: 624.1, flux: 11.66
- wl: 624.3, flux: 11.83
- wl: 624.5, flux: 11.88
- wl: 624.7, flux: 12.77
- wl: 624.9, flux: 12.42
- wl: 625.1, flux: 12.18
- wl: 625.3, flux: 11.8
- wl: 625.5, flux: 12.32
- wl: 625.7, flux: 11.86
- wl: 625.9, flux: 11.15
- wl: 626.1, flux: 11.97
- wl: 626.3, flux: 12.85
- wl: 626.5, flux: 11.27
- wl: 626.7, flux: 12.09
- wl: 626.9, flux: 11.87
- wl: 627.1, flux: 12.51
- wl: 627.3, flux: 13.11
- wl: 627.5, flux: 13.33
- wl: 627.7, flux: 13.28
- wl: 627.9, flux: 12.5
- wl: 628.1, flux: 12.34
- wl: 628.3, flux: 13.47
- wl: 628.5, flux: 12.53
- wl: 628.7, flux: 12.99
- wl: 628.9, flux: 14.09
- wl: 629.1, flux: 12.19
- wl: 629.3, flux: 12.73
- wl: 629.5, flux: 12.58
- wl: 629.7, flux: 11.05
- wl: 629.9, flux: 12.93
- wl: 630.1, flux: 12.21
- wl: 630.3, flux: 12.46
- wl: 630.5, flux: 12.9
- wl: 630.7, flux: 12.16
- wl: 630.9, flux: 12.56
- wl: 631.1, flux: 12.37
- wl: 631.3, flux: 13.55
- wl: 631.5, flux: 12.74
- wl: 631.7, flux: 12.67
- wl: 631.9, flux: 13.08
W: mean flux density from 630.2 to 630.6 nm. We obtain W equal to 12.7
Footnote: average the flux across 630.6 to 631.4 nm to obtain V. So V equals 12.7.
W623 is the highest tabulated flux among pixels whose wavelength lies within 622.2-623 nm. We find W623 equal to 13.66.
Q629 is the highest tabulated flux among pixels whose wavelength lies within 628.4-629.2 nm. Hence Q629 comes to 14.09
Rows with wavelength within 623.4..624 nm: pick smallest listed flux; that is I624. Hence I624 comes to 12.19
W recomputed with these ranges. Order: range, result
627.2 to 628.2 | 12.9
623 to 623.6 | 11.9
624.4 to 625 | 12.4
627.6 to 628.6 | 12.8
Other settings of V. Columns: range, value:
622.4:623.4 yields 12.4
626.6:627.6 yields 12.6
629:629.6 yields 12.5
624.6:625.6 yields 12.3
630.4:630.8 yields 12.5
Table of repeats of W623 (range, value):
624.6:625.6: 12.77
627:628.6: 13.47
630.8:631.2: 12.56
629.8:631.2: 12.93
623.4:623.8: 13.17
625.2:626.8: 12.85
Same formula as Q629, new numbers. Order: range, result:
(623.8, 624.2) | 12.19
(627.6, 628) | 13.28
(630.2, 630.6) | 12.9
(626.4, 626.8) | 12.09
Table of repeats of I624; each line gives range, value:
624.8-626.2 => 11.15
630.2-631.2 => 12.16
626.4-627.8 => 11.27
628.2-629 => 12.53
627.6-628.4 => 12.34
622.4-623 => 12.26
